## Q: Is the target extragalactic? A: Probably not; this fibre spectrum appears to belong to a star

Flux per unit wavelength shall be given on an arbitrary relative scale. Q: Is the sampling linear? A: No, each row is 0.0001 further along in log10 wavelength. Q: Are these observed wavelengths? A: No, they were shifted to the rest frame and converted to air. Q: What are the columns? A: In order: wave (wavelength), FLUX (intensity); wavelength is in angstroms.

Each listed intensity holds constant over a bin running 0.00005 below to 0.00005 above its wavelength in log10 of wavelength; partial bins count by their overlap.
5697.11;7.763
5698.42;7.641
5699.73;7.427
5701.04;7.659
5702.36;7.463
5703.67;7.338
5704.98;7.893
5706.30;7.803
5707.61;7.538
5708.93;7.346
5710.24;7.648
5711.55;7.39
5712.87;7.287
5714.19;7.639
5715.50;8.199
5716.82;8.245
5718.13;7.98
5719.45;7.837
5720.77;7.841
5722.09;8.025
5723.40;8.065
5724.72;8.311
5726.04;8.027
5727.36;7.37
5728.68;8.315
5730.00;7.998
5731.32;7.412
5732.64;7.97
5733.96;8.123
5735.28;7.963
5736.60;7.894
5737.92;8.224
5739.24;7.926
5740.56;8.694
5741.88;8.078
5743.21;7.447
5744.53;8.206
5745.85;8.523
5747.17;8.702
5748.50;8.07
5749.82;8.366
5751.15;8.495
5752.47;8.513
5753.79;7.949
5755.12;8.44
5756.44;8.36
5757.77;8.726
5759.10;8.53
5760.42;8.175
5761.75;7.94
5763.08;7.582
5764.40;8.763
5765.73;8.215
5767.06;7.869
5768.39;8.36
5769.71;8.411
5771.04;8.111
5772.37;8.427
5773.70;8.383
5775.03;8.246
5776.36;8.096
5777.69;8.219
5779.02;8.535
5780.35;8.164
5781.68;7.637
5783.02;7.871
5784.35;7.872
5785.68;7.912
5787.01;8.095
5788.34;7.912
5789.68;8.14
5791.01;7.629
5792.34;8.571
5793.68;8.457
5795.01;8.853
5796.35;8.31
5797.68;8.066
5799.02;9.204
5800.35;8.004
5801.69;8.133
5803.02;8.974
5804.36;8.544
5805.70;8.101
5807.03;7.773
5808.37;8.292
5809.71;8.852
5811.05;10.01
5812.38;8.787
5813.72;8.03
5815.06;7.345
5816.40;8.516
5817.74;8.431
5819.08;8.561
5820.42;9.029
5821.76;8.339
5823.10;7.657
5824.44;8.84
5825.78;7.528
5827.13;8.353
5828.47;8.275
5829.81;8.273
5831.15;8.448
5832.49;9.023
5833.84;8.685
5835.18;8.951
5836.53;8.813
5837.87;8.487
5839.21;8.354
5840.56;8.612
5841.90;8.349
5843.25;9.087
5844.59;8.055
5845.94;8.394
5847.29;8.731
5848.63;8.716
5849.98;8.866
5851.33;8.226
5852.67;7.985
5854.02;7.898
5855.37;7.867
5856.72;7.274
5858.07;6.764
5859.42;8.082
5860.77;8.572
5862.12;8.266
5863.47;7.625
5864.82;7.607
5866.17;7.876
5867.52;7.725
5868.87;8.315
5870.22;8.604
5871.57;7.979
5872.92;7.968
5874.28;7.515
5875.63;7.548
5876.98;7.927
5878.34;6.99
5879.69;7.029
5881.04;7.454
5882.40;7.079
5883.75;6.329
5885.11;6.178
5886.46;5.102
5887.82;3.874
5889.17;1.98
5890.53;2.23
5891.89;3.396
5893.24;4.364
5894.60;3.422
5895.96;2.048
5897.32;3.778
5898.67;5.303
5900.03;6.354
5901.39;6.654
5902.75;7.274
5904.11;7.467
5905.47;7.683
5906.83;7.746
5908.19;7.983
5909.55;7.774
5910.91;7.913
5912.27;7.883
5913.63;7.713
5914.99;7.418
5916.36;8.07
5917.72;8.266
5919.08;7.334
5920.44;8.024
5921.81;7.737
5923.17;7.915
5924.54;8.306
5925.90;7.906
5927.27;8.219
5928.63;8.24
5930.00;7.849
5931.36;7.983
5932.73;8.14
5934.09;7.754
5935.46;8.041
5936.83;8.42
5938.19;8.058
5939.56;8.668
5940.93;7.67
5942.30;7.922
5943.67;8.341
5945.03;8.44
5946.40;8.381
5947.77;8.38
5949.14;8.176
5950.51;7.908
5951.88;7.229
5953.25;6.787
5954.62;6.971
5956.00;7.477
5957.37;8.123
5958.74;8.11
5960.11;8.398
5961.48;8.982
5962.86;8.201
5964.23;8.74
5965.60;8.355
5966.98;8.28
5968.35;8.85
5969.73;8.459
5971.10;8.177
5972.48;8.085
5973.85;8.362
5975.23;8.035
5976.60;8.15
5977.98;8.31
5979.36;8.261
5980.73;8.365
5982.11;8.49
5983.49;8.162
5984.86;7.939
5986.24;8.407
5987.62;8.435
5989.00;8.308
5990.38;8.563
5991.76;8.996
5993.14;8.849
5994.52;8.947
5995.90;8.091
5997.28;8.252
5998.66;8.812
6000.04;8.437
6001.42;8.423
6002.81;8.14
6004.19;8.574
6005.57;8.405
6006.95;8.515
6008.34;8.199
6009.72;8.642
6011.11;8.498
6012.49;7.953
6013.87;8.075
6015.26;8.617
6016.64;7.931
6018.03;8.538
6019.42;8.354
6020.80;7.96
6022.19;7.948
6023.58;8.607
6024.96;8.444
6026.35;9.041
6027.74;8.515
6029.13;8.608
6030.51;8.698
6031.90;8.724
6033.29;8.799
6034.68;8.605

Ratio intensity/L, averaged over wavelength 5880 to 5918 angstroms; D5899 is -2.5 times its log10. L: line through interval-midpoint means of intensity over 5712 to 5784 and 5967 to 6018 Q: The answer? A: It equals 0.348 mag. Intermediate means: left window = 8.12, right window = 8.38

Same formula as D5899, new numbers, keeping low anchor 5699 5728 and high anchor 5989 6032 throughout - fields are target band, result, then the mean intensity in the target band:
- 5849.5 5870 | 0.02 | 7.94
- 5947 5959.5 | 0.09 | 7.69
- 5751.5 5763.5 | -0.06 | 8.27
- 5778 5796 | -0.03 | 8.13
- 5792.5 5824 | -0.06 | 8.45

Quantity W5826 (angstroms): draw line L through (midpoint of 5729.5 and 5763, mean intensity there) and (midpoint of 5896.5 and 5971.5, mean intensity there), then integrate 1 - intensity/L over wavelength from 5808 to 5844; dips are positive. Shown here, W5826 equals -2.21 angstroms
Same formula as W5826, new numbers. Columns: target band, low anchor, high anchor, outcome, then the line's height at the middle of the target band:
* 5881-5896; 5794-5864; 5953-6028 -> 7.0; 8.35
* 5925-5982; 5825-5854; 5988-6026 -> 2.0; 8.43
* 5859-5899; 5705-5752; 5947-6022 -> 9.2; 8.15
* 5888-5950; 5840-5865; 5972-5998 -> 9.1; 8.27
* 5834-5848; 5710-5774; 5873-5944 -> -2.3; 7.38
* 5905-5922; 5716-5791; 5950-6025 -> 0.9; 8.23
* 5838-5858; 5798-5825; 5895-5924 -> -0.9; 7.93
